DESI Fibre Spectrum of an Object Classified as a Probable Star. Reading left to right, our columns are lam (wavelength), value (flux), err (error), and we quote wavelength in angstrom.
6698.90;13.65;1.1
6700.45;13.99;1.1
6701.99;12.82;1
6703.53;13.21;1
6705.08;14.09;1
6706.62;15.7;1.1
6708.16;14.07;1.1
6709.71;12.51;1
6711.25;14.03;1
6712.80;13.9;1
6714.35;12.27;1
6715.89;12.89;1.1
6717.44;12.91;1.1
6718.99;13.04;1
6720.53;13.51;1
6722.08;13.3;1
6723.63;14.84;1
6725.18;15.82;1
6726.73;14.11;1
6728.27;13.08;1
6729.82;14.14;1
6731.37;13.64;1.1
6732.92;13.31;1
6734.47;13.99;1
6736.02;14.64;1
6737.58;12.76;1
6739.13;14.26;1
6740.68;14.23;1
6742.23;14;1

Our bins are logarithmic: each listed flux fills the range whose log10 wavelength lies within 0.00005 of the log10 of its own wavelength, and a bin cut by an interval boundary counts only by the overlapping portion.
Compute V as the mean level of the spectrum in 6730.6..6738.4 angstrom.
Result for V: 13.7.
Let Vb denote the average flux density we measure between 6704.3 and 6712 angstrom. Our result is 14.1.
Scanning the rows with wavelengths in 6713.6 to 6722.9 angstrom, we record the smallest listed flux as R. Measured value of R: 12.27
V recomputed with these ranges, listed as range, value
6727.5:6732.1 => 13.6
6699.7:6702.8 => 13.4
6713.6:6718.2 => 12.7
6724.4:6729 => 14.4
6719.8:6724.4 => 13.9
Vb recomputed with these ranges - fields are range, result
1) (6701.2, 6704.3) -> 13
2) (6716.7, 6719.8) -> 13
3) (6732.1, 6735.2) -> 13.6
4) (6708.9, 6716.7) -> 13.1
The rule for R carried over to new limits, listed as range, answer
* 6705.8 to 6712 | 12.51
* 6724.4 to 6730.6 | 13.08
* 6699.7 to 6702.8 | 12.82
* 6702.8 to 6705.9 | 13.21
